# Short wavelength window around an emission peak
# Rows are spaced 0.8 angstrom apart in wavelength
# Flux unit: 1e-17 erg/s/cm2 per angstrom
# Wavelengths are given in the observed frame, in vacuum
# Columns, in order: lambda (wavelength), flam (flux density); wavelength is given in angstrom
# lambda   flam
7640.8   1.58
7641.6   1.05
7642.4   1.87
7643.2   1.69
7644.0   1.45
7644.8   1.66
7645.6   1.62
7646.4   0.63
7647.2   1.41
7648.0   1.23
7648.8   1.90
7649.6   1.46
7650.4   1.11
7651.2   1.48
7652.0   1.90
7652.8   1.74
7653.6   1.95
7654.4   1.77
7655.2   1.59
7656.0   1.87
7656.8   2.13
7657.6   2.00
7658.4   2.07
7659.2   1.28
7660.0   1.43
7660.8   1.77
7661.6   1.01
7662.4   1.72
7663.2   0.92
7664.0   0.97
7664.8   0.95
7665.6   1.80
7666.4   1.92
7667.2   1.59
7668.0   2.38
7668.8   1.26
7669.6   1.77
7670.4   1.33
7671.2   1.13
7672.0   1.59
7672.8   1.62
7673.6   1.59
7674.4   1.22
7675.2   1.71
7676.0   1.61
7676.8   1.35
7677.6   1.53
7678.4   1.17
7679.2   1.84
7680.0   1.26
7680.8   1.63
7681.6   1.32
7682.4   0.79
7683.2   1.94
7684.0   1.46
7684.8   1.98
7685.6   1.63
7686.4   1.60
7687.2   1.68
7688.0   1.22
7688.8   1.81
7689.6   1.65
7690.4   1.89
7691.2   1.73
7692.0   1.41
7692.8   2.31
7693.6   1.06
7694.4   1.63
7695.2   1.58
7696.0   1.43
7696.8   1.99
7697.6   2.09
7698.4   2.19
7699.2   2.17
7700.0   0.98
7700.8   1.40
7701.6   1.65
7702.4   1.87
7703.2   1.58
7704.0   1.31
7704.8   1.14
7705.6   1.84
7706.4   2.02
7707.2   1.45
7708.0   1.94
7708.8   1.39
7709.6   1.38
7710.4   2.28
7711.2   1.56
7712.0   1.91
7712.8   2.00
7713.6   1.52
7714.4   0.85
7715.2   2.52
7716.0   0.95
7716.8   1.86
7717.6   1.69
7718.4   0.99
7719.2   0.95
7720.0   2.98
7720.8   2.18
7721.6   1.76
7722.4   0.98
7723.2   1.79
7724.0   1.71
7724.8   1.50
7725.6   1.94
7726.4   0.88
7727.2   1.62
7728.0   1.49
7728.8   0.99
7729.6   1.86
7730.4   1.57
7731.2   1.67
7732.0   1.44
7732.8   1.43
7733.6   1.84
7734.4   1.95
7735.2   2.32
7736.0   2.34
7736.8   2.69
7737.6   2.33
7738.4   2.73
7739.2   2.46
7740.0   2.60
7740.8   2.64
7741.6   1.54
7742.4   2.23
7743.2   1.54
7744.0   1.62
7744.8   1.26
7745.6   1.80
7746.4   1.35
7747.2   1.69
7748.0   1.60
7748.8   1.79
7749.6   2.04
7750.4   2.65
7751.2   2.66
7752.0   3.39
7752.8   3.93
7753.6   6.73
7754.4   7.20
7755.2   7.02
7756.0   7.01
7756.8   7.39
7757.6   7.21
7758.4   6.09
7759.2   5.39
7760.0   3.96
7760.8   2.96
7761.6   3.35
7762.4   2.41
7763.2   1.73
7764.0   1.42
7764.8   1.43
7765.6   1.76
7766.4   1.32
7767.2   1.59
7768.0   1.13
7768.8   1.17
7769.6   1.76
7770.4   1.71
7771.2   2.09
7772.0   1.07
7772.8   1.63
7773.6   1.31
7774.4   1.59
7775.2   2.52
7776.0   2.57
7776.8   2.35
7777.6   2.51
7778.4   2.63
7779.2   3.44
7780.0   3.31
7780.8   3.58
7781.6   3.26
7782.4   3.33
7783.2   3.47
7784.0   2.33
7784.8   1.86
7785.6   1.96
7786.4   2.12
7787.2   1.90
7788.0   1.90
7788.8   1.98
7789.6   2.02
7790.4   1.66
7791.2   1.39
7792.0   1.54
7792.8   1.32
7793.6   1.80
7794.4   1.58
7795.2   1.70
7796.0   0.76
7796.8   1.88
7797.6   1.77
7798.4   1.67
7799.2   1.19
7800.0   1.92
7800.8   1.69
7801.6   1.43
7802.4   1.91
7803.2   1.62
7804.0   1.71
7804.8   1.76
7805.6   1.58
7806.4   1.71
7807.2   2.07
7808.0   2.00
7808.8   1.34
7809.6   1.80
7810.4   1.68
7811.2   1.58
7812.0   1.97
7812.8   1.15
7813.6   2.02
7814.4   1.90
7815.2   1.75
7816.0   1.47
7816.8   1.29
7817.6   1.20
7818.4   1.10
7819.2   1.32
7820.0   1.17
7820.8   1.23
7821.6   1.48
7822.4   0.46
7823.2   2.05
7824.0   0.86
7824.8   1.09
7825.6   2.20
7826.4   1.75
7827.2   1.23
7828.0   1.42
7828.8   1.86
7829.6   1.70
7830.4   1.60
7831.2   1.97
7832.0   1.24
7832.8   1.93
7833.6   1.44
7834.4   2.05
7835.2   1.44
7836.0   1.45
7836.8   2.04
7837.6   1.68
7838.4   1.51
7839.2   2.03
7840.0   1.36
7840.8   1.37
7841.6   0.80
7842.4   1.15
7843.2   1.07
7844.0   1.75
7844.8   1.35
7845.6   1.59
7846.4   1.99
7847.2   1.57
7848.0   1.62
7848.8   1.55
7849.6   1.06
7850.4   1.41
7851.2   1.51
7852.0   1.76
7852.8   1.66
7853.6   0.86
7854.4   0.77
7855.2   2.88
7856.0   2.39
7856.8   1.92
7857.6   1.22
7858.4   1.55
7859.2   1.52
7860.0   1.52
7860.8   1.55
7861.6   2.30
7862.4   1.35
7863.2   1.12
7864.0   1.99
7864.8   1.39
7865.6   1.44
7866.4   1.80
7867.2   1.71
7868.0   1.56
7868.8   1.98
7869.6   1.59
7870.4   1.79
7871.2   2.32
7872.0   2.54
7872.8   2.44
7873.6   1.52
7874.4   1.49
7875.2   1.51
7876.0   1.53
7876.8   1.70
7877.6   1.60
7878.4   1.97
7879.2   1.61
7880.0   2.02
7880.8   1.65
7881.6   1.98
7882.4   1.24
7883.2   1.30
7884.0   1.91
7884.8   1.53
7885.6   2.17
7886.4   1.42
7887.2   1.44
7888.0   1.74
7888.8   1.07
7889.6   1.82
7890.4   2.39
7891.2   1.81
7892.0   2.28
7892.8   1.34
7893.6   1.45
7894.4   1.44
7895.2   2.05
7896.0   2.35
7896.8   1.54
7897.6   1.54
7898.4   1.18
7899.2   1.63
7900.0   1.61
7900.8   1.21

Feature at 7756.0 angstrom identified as Halpha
